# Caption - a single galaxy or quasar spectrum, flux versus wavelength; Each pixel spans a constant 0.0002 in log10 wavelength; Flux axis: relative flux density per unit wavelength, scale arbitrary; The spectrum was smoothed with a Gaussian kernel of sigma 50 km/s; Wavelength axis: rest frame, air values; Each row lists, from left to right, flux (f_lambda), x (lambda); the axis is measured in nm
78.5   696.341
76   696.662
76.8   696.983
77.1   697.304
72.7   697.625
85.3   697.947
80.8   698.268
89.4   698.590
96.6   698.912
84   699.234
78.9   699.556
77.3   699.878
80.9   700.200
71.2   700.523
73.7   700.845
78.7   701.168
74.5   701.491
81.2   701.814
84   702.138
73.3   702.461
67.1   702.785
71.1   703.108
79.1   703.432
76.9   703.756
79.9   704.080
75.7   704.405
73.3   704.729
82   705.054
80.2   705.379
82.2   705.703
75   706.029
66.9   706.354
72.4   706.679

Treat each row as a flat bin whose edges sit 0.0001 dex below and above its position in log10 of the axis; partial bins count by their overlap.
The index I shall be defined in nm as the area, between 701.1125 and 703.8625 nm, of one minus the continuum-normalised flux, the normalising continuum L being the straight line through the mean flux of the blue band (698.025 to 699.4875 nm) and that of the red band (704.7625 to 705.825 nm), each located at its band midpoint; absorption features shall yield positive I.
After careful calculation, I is 0.24 nm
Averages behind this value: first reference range 87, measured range 76.1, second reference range 80.5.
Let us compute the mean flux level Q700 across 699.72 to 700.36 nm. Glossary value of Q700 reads 79.2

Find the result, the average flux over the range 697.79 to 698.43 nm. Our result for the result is 83.1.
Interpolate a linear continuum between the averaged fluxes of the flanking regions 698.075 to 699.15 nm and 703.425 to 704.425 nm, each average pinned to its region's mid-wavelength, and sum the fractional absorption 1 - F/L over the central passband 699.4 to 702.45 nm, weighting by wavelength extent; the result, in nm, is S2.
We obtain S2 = 0.227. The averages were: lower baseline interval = 88.5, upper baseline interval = 78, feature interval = 77.6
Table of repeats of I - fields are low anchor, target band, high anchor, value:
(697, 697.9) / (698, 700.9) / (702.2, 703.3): -0.27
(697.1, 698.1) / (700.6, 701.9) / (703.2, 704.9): 0.02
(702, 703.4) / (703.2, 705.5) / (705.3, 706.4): -0.07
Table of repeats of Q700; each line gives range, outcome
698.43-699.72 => 87.2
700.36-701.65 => 74.5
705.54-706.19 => 78.6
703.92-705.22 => 77.7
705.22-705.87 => 81.2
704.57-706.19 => 78.5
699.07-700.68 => 78.5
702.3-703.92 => 73.5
